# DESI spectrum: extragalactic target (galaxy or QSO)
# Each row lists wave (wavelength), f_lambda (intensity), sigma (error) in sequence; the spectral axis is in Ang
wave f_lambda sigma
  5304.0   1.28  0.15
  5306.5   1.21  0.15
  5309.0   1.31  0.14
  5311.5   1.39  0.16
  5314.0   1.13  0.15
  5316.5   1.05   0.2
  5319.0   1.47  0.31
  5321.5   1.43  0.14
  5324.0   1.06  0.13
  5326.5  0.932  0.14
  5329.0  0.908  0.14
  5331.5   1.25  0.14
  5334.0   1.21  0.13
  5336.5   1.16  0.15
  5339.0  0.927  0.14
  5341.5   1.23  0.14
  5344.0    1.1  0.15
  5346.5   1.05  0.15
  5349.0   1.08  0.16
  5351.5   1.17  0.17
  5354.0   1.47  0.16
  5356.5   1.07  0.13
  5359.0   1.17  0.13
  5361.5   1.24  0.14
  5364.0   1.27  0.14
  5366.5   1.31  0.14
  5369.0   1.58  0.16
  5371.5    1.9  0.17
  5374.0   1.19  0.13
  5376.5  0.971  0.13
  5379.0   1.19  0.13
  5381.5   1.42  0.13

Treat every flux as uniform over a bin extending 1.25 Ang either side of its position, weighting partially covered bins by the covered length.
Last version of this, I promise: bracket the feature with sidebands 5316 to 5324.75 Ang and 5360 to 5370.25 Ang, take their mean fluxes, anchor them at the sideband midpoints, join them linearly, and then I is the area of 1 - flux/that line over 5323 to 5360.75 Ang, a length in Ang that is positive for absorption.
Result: 5.5 Ang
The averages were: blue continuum 1.28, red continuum 1.35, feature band 1.12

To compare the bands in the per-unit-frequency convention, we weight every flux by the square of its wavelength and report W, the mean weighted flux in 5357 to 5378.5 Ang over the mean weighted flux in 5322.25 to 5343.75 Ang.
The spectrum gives 1.22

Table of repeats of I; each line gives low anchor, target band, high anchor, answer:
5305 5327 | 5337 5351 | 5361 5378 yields 2.3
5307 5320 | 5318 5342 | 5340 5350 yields 0.7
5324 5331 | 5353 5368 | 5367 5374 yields 2.0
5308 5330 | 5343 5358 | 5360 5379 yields 1.5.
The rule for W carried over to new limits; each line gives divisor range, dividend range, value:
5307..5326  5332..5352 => 0.91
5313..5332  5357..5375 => 1.21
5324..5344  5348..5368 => 1.14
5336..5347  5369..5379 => 1.26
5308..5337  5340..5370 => 1.04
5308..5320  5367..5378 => 1.13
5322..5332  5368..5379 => 1.34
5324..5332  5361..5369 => 1.32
